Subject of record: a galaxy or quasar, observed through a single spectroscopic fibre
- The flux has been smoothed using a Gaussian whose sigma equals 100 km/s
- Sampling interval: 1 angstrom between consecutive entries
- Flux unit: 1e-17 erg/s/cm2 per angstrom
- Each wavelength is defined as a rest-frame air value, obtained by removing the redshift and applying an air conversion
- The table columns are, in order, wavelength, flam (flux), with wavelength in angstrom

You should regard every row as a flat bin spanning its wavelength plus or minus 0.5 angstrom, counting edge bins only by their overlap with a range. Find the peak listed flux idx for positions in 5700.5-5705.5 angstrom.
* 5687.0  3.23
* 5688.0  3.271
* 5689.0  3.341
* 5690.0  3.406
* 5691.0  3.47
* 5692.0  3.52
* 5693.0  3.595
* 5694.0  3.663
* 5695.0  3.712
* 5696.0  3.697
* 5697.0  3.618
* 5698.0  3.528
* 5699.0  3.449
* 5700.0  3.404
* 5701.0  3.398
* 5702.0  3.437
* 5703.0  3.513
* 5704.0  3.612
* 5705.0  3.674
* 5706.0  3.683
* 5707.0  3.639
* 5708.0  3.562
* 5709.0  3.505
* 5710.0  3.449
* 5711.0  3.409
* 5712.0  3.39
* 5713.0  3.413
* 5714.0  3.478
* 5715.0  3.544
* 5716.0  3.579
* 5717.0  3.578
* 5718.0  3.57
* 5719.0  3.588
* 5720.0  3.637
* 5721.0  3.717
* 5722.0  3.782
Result 3.674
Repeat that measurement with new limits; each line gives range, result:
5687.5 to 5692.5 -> 3.52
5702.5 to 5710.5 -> 3.683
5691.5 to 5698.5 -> 3.712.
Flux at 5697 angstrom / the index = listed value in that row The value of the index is 3.618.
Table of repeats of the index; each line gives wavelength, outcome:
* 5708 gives 3.562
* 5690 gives 3.406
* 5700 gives 3.404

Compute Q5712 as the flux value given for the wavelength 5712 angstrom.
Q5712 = 3.39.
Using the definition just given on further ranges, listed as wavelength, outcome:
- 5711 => 3.409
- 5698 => 3.528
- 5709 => 3.505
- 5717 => 3.578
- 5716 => 3.579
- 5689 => 3.341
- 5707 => 3.639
